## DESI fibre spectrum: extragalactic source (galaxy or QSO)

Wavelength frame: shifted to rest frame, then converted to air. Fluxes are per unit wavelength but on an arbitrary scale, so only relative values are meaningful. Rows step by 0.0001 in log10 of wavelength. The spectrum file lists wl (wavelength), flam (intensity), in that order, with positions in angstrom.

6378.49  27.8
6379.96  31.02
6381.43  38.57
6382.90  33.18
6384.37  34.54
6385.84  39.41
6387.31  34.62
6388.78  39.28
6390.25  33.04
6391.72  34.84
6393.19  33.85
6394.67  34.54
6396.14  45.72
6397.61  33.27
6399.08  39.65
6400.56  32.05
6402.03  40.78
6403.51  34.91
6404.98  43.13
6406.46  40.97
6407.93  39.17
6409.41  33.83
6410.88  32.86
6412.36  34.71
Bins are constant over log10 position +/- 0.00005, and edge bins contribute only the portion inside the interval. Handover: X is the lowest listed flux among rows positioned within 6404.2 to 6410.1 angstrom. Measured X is 33.83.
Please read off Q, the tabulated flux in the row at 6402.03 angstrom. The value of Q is 40.78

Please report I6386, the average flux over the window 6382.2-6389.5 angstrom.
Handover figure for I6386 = 36.2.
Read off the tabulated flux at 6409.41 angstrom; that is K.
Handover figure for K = 33.83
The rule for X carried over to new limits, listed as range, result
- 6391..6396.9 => 33.85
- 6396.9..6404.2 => 32.05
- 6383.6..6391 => 33.04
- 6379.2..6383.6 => 31.02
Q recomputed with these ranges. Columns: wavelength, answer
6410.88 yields 32.86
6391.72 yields 34.84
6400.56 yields 32.05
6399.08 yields 39.65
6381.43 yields 38.57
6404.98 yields 43.13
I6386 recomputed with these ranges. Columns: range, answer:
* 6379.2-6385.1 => 34.3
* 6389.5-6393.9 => 34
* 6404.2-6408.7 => 41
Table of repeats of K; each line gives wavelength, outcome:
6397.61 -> 33.27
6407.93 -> 39.17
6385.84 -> 39.41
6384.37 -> 34.54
